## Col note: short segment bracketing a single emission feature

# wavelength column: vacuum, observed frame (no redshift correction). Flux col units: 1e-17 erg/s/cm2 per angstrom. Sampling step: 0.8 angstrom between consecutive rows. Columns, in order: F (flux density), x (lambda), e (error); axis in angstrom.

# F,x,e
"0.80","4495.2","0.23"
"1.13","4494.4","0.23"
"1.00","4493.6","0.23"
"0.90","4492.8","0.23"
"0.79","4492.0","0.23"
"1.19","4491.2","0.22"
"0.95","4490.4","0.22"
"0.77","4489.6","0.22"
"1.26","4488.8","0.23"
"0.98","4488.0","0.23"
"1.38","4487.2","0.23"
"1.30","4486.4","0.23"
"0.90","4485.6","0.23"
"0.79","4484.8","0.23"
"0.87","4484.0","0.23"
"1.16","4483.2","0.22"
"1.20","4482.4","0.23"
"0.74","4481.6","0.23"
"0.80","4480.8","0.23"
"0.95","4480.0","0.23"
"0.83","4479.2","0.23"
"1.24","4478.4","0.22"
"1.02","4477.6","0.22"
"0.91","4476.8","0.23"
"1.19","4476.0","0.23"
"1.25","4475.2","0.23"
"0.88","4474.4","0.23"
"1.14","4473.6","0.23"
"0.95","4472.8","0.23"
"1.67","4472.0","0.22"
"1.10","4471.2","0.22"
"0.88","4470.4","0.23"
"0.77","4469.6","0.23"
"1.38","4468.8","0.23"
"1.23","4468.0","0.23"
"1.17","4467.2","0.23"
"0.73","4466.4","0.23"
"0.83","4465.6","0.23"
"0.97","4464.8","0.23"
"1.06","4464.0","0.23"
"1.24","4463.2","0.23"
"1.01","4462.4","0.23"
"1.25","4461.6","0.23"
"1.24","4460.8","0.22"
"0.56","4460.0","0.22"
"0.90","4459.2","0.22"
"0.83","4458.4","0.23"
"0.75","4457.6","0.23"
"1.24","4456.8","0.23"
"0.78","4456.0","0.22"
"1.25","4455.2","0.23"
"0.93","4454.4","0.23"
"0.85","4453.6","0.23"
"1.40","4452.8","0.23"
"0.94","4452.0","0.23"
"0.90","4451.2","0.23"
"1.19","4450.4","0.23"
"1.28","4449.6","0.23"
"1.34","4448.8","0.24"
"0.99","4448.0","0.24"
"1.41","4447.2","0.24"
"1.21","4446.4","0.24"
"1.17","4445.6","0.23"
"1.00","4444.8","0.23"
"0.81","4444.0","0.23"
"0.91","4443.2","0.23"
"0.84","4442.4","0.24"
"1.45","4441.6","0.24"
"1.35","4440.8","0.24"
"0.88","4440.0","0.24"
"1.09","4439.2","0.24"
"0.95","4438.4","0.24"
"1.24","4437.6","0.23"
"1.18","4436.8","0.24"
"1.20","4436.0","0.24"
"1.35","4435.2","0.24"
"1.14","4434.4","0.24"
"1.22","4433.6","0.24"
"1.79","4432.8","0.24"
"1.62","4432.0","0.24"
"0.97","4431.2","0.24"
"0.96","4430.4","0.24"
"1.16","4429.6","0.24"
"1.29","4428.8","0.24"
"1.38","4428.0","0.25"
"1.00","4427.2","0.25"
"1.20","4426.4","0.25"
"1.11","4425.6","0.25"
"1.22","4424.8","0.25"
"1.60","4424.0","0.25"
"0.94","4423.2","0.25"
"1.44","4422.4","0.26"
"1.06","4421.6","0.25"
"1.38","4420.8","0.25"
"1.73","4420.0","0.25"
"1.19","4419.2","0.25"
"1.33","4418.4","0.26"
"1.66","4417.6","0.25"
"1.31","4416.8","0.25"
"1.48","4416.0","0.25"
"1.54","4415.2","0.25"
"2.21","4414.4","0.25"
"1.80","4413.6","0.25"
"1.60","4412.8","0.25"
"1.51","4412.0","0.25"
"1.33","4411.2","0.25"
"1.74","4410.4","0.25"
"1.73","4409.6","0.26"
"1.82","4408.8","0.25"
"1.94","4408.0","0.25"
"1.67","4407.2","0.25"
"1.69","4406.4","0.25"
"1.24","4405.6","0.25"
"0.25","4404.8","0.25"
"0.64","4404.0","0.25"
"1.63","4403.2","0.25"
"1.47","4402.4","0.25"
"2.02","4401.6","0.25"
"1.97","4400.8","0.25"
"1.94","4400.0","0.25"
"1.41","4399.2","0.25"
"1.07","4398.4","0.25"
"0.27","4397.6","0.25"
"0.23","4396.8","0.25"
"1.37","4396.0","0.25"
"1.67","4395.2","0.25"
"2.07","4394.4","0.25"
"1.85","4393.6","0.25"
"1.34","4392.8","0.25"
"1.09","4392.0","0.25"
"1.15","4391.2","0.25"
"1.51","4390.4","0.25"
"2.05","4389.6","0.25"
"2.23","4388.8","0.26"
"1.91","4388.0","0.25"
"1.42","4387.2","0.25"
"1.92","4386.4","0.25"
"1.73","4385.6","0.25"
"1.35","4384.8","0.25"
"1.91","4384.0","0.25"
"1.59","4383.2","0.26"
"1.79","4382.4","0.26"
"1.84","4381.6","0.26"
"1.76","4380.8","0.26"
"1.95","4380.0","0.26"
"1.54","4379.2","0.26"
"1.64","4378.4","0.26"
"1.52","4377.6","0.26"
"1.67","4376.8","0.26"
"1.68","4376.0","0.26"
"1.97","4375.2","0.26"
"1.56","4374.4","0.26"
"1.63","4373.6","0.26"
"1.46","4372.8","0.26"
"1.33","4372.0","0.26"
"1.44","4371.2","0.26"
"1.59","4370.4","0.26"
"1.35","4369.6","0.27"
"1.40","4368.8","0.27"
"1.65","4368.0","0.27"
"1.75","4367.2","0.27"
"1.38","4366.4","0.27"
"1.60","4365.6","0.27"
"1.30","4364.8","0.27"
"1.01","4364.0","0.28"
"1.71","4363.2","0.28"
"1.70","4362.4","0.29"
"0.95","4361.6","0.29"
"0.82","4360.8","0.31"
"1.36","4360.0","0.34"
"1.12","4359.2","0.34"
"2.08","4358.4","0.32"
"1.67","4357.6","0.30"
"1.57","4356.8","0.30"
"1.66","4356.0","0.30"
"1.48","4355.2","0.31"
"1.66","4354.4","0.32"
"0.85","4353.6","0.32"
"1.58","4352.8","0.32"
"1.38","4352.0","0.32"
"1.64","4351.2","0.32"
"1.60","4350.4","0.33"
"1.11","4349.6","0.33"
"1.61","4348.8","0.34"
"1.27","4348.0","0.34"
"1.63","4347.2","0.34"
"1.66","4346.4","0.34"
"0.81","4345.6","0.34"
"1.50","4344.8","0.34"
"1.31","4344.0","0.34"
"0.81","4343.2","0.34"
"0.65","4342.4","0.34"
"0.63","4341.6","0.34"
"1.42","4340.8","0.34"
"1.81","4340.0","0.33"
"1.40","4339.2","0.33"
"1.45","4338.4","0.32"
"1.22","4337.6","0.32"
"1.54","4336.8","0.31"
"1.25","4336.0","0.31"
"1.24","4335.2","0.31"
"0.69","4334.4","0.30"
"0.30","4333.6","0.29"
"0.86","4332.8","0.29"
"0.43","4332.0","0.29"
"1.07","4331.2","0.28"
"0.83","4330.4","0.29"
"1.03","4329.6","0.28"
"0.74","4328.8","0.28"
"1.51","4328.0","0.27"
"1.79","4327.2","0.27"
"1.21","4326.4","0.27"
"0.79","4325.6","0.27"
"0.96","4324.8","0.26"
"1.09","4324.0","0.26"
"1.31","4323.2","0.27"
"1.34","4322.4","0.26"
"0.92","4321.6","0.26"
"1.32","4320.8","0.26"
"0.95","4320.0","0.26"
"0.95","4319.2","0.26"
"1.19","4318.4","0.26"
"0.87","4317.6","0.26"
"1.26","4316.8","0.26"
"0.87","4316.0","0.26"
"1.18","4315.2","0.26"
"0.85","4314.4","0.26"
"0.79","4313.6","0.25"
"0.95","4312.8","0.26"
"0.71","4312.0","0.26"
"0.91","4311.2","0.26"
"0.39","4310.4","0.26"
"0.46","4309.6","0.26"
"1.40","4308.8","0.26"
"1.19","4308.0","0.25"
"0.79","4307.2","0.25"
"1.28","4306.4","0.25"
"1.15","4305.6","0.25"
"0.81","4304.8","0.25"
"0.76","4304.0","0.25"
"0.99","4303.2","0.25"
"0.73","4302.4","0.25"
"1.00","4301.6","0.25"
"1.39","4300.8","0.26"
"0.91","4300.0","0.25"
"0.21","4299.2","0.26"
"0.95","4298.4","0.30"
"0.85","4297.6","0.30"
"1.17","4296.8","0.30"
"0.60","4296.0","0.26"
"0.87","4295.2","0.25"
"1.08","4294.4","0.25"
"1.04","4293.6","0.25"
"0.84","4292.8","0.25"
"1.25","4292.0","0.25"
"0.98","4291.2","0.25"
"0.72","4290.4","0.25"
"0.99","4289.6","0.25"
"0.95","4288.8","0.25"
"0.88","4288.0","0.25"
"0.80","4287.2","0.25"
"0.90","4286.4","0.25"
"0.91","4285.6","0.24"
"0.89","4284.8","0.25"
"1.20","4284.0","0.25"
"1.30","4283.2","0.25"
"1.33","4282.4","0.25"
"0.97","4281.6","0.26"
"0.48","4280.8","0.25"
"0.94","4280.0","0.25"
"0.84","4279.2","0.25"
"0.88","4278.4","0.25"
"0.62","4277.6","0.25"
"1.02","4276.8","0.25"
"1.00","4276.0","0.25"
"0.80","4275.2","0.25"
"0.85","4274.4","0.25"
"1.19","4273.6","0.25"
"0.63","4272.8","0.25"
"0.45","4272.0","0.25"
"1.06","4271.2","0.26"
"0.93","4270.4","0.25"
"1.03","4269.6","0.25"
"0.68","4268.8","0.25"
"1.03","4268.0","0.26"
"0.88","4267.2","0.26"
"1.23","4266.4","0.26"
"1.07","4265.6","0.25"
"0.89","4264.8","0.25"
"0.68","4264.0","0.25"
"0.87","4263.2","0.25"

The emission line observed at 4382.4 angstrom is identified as C IV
